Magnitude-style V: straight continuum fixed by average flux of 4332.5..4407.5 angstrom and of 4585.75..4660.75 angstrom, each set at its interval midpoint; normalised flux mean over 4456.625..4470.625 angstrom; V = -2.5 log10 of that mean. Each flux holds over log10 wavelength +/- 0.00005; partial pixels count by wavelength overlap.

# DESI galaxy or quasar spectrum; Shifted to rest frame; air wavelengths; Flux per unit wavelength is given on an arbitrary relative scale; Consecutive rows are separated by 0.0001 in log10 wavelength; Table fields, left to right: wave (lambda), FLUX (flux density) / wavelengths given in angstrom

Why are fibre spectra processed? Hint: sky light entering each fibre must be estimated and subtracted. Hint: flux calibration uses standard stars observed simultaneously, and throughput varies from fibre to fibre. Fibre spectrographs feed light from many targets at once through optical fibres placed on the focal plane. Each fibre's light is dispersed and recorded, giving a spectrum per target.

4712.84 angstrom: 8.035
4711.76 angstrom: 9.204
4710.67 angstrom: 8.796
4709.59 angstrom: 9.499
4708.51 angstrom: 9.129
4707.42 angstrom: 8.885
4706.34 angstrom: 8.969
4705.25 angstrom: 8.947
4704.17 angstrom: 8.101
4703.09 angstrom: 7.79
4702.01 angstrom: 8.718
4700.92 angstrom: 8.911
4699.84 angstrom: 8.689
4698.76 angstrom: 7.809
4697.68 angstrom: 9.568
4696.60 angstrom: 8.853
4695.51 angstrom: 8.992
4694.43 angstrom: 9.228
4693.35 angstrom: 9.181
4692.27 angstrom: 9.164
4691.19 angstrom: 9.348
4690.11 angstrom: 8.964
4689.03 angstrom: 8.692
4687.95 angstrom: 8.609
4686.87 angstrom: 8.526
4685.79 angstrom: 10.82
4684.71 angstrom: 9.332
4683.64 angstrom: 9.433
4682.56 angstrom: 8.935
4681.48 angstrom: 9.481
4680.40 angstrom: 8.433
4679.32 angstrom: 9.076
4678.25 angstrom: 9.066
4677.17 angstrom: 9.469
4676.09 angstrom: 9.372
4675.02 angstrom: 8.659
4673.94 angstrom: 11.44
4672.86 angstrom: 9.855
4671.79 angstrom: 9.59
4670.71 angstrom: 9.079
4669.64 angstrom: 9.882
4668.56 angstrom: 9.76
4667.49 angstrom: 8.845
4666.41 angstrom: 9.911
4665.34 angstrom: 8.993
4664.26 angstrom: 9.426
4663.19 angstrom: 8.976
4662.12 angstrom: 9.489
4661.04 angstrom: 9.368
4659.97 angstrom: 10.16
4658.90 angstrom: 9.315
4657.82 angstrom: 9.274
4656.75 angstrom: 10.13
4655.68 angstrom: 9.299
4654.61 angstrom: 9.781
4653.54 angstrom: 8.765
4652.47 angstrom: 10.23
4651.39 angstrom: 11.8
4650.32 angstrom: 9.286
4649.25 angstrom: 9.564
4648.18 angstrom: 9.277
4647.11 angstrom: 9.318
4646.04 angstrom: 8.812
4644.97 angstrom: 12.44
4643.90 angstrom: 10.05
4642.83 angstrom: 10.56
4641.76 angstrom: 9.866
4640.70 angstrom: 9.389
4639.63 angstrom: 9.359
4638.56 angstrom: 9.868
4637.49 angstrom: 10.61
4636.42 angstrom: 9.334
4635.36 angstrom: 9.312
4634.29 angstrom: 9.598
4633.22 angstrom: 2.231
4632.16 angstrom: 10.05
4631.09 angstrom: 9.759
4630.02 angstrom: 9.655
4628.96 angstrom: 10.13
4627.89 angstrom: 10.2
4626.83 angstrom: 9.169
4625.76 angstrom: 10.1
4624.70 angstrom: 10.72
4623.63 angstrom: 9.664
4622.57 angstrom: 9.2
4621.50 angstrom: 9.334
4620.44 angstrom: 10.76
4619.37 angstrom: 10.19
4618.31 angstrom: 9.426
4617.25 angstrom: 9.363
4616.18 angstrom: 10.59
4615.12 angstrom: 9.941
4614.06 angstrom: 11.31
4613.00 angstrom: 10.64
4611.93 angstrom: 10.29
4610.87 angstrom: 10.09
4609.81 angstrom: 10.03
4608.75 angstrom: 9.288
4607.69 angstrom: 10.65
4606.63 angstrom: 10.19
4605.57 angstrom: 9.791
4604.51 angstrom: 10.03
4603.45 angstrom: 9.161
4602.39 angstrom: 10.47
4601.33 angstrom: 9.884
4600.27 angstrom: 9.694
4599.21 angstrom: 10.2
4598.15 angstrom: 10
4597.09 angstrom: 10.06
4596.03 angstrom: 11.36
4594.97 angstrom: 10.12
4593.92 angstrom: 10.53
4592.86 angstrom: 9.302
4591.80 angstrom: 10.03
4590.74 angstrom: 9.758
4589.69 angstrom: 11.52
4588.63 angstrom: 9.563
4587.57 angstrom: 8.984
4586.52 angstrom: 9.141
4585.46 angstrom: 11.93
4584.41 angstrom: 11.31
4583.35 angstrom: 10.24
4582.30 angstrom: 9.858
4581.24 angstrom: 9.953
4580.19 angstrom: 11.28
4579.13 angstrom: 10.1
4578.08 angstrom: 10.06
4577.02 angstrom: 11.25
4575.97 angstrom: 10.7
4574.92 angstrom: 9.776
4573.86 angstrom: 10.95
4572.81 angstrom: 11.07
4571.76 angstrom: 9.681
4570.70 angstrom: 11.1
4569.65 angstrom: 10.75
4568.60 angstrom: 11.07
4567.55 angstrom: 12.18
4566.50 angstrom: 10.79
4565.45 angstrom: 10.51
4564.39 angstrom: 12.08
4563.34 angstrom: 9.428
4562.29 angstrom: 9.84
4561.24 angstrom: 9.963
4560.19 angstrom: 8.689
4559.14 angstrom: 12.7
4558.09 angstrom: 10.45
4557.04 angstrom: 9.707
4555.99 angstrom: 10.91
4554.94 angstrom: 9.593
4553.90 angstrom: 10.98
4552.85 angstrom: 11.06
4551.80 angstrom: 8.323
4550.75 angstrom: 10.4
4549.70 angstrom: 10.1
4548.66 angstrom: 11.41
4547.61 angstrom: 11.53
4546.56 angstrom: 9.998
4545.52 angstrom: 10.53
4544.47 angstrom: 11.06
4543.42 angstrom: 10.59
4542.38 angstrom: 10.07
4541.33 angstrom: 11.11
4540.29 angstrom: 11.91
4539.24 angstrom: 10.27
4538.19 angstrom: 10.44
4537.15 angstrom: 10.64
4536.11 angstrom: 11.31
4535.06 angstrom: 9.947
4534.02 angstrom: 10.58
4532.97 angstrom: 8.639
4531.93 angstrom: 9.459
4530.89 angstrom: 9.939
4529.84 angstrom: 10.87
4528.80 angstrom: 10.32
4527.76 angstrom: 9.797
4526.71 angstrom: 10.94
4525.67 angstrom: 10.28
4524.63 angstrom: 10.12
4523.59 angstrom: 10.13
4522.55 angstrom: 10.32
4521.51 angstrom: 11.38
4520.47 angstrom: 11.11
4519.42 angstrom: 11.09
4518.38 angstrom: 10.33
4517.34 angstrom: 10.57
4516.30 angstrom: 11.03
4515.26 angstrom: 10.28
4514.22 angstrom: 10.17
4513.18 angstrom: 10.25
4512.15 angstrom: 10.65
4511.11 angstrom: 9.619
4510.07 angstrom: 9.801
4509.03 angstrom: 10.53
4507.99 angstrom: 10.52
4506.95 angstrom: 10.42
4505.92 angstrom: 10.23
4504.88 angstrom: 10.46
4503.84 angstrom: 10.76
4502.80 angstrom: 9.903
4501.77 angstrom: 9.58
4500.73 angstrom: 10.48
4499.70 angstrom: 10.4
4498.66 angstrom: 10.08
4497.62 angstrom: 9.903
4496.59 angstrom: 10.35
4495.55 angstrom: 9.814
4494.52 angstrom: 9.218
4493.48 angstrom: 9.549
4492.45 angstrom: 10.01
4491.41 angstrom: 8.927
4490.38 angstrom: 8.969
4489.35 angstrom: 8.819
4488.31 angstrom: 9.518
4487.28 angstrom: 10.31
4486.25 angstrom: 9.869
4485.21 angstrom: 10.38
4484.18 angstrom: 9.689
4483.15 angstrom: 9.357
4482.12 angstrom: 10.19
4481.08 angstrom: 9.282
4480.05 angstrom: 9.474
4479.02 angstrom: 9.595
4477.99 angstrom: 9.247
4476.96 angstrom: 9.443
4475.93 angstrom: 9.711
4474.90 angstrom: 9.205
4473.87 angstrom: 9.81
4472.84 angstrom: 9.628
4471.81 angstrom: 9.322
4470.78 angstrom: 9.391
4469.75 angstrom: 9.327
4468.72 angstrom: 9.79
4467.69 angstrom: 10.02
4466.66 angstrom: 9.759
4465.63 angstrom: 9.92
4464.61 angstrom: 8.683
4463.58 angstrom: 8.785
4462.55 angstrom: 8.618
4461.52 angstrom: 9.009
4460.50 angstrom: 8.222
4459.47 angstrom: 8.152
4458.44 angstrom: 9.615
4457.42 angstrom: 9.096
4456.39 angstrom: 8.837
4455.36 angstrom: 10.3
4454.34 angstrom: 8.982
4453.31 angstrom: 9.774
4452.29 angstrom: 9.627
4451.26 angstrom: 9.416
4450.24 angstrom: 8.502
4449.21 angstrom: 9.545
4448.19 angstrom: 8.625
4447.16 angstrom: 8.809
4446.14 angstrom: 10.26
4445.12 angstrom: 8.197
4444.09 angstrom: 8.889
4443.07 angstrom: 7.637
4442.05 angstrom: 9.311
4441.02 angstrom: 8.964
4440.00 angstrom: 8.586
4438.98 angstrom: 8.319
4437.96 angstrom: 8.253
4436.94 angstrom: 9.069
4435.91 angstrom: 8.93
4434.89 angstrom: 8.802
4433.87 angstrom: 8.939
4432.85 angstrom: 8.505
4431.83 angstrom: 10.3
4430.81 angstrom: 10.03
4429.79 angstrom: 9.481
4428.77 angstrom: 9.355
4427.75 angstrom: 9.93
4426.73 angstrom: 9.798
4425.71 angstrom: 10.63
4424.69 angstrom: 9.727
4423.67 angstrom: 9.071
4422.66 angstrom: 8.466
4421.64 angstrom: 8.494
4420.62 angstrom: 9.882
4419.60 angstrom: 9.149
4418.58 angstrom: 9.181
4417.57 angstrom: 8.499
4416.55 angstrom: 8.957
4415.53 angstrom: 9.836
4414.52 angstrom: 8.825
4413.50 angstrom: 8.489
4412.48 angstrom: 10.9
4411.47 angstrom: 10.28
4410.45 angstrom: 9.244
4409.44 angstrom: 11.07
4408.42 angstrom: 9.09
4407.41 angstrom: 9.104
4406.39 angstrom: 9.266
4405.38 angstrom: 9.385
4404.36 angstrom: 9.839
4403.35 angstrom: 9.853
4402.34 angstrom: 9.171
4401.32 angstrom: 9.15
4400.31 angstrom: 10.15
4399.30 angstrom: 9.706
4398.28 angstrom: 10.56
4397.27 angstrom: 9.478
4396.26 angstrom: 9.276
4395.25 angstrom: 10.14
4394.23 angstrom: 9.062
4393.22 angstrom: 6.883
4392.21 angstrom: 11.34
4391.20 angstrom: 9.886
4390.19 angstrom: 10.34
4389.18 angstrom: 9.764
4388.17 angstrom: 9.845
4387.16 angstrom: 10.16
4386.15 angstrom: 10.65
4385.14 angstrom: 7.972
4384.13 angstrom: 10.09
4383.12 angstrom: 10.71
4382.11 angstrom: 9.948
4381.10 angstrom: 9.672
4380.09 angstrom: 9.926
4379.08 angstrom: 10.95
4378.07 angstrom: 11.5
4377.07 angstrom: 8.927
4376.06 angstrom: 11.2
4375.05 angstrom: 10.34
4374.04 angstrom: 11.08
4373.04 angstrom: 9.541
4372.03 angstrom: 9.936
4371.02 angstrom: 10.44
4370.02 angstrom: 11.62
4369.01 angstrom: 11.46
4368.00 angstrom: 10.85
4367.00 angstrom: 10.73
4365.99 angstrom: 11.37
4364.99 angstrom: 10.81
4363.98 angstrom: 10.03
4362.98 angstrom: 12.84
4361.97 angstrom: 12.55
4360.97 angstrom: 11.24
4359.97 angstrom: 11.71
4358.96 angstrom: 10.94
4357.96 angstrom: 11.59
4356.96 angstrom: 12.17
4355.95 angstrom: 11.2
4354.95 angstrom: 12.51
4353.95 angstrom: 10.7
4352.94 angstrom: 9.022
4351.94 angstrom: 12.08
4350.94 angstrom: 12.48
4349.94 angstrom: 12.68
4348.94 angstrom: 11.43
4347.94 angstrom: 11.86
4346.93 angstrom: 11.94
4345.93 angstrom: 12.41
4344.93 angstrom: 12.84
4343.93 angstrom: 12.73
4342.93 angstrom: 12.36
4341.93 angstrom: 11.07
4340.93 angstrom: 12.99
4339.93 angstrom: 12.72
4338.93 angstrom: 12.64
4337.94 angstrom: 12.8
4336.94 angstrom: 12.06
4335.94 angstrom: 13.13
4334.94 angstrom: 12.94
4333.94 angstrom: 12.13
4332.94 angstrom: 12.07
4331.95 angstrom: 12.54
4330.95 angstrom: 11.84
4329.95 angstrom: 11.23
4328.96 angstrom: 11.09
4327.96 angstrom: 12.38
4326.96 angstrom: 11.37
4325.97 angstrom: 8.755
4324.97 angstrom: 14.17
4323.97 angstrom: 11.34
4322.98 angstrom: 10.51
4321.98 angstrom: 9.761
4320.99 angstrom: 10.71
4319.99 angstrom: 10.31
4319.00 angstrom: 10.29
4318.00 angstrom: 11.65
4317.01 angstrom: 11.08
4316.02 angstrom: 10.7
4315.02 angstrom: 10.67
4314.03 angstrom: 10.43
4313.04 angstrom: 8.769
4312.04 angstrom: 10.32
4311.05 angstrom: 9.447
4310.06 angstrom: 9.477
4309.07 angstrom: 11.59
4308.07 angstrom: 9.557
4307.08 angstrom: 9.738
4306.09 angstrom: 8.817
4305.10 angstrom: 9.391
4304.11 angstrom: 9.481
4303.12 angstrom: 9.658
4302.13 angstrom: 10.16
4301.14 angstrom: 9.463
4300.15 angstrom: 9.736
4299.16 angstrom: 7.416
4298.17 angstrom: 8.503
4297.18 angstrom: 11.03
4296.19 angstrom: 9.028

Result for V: 0.15 mag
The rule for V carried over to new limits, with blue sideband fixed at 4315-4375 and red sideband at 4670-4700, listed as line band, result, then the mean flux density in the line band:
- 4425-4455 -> 0.19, 9.16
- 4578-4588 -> -0.04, 10.3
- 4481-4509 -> 0.06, 9.91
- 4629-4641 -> 0.06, 9.05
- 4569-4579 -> -0.06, 10.6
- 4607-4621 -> -0.05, 10.2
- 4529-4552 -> -0.03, 10.4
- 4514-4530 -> -0.02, 10.5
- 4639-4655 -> -0.05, 9.9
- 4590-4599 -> -0.04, 10.2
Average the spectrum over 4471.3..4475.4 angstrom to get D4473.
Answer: 9.49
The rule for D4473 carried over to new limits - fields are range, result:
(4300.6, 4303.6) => 9.77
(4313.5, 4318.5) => 10.9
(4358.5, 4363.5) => 11.9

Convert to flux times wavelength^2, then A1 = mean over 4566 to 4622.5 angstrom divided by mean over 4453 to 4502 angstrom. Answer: 1.1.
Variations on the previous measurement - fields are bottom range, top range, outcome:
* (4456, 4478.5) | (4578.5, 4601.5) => 1.17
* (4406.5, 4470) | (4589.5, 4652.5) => 1.16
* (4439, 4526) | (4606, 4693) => 1.07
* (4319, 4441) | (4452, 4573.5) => 1.02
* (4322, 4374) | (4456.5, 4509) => 0.88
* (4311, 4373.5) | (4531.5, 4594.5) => 1.01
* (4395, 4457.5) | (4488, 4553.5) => 1.15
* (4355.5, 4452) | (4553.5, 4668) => 1.12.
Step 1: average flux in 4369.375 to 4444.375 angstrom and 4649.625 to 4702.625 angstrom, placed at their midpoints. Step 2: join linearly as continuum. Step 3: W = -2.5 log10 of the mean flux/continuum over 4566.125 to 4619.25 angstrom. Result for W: -0.10 mag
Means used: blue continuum 9.59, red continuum 9.34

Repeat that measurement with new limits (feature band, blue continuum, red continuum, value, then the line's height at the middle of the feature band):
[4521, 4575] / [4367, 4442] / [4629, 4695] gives -0.104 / 9.54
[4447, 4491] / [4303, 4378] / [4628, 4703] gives 0.122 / 10.5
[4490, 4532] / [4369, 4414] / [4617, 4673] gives -0.049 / 9.77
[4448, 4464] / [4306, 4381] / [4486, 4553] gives 0.170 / 10.6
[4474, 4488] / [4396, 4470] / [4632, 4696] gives -0.042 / 9.31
